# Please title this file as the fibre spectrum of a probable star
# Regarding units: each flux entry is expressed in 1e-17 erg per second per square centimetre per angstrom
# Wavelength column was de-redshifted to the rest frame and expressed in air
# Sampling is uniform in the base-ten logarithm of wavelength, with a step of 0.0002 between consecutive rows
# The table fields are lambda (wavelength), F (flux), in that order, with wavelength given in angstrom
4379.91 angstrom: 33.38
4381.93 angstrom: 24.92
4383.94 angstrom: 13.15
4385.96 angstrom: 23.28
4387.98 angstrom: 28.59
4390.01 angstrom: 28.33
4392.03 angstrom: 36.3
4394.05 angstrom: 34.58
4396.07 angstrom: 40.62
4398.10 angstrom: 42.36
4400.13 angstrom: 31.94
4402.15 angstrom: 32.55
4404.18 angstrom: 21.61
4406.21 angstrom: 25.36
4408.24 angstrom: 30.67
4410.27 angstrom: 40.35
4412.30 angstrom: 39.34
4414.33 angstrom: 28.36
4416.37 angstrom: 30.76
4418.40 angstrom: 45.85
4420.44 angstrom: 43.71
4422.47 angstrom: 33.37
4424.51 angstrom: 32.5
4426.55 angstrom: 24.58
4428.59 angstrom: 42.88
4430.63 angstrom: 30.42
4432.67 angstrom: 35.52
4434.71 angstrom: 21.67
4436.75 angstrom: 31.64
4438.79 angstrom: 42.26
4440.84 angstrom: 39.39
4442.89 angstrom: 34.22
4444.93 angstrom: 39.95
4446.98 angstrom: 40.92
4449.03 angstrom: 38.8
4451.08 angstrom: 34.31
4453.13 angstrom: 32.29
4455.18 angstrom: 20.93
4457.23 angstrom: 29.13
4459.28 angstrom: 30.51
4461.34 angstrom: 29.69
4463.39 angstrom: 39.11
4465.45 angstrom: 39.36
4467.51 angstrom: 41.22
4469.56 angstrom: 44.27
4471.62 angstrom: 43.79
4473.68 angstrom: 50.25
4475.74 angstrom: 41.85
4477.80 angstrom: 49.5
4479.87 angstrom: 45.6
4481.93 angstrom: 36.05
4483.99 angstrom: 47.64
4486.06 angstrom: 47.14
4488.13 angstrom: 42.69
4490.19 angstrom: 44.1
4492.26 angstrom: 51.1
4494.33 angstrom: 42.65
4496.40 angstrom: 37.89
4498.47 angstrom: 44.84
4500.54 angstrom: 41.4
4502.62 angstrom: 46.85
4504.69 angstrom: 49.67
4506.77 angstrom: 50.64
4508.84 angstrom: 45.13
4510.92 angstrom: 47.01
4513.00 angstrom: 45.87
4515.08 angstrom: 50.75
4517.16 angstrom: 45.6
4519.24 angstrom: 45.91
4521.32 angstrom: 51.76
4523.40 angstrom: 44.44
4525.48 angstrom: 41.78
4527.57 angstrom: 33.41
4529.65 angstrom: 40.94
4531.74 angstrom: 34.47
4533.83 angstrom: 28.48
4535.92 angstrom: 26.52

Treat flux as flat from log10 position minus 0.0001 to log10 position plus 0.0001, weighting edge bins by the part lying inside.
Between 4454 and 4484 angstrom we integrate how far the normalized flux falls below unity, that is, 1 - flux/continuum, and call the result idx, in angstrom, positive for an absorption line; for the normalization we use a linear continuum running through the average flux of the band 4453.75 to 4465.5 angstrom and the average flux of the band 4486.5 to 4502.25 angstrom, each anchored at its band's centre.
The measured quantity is -3.8 angstrom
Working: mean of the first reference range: 30.8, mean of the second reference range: 43.8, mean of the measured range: 39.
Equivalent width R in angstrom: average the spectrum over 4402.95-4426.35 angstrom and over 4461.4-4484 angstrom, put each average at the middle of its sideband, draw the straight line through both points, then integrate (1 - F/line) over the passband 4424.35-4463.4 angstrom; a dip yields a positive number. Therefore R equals 4.7 angstrom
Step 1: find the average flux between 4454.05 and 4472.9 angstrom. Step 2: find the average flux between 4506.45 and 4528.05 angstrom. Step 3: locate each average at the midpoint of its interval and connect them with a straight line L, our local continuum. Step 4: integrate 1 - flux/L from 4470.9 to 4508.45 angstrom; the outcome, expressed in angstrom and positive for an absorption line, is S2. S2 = -4.4 angstrom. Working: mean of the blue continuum 35.5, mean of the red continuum 45.8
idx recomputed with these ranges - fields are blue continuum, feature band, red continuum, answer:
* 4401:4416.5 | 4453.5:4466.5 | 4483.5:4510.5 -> 2.65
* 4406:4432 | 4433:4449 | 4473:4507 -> 0.89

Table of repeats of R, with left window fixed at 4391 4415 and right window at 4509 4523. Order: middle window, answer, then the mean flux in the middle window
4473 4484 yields -0.5 angstrom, 44.8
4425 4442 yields 1.8 angstrom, 33.5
